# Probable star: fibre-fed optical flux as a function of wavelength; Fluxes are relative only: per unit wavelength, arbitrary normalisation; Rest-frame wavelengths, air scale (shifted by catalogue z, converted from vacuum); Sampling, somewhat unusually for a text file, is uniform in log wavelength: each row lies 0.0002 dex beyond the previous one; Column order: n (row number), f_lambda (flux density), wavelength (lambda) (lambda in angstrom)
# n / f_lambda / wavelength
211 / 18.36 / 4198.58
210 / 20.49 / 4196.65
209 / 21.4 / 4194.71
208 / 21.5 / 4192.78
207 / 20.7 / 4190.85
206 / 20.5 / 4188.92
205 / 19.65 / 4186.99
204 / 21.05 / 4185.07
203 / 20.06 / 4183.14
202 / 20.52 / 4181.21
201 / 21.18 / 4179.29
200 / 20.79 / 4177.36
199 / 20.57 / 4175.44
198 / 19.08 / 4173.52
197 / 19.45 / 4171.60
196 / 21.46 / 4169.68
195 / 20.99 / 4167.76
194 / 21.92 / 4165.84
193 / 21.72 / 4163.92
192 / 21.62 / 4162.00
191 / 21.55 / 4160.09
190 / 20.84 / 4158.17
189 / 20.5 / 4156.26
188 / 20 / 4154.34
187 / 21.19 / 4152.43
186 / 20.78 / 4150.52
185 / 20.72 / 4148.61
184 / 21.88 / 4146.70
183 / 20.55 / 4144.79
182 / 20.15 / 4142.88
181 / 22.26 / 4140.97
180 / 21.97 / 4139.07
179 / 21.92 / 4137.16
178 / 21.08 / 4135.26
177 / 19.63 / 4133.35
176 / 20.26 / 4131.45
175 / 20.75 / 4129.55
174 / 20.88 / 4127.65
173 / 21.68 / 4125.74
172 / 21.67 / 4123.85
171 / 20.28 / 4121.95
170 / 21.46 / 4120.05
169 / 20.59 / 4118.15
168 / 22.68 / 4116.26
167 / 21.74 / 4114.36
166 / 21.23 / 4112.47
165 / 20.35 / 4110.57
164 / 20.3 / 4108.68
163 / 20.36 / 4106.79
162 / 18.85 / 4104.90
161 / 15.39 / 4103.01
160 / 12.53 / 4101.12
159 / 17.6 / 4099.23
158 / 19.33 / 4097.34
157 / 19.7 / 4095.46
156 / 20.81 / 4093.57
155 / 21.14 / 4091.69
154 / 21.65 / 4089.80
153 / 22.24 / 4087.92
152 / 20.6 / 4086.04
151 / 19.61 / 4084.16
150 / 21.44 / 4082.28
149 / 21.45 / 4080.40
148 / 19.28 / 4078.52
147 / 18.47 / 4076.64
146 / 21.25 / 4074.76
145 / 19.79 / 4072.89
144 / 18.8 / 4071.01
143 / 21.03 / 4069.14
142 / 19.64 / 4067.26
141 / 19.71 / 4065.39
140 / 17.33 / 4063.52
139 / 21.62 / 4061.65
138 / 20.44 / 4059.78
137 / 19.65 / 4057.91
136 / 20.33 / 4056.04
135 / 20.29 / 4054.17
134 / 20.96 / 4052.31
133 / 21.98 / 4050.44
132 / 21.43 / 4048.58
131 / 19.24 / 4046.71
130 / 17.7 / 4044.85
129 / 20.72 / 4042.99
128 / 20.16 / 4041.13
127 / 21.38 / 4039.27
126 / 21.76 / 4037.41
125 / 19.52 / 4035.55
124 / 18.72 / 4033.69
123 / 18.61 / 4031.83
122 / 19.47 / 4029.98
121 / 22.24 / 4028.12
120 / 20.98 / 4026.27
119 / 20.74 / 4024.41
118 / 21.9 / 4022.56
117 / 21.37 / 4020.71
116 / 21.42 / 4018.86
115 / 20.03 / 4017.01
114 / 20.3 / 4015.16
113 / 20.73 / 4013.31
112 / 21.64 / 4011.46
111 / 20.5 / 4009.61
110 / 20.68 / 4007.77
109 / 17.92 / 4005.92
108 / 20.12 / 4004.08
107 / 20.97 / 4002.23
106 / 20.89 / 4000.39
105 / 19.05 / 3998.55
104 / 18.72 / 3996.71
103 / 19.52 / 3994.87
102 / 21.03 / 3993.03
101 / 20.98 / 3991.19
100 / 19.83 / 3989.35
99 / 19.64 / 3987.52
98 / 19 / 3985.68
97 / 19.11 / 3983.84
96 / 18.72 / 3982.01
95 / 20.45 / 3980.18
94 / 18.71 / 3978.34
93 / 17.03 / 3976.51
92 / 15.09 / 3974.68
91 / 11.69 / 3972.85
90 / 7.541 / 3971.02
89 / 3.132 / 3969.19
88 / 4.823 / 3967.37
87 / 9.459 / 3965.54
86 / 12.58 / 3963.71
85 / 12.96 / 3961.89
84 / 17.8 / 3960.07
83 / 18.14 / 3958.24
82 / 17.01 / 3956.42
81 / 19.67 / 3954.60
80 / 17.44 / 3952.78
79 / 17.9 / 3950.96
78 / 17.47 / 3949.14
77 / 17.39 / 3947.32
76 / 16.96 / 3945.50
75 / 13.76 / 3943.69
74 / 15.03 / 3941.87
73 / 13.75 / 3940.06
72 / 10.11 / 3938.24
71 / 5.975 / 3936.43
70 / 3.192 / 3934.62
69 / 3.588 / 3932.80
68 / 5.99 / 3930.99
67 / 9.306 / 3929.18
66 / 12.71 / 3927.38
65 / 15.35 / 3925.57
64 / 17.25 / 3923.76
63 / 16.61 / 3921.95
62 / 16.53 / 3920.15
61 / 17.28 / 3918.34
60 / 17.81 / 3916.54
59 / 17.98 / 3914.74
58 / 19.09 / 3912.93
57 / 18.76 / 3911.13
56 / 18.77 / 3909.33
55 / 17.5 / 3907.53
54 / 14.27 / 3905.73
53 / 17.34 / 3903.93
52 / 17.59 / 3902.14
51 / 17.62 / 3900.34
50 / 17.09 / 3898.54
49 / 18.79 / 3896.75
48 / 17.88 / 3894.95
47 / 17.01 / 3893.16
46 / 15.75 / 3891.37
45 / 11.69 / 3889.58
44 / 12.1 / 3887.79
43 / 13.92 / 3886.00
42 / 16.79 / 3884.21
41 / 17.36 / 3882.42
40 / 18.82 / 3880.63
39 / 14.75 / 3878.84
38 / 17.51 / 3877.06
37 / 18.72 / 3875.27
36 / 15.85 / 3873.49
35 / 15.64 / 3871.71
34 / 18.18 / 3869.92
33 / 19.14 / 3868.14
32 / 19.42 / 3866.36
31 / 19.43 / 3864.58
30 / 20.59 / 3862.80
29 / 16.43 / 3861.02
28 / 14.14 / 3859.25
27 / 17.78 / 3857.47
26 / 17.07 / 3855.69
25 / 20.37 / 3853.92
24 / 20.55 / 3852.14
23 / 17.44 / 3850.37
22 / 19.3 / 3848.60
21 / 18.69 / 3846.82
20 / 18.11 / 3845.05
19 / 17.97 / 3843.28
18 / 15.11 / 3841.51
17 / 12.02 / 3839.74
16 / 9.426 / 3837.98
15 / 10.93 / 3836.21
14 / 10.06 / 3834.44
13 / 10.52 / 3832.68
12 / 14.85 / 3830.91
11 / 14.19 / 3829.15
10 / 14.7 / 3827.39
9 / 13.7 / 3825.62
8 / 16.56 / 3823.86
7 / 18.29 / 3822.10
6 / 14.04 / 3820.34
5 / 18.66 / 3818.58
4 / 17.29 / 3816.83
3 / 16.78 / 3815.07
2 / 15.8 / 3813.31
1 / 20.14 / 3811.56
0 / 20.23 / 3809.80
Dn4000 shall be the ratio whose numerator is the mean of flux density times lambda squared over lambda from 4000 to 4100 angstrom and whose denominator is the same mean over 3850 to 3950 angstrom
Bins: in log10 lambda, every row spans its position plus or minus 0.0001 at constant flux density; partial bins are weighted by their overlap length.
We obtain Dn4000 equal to 1.39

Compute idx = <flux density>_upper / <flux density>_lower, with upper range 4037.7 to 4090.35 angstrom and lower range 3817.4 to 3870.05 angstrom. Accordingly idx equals 1.3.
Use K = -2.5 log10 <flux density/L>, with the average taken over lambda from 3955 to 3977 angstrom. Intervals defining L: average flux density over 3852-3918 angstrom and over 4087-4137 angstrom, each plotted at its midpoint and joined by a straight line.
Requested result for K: 0.43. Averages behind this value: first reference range 17.2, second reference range 20.2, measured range 12.4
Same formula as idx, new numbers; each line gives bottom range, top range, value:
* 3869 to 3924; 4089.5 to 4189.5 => 1.22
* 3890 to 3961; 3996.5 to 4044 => 1.33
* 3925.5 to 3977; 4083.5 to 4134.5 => 1.62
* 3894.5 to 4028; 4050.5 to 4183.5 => 1.23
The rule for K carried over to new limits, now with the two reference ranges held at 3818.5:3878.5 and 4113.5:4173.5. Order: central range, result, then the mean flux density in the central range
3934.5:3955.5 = 0.230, 14.5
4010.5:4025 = -0.108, 21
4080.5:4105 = 0.047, 19.4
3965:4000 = 0.149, 16.1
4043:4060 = -0.036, 20.2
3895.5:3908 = -0.001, 17.2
